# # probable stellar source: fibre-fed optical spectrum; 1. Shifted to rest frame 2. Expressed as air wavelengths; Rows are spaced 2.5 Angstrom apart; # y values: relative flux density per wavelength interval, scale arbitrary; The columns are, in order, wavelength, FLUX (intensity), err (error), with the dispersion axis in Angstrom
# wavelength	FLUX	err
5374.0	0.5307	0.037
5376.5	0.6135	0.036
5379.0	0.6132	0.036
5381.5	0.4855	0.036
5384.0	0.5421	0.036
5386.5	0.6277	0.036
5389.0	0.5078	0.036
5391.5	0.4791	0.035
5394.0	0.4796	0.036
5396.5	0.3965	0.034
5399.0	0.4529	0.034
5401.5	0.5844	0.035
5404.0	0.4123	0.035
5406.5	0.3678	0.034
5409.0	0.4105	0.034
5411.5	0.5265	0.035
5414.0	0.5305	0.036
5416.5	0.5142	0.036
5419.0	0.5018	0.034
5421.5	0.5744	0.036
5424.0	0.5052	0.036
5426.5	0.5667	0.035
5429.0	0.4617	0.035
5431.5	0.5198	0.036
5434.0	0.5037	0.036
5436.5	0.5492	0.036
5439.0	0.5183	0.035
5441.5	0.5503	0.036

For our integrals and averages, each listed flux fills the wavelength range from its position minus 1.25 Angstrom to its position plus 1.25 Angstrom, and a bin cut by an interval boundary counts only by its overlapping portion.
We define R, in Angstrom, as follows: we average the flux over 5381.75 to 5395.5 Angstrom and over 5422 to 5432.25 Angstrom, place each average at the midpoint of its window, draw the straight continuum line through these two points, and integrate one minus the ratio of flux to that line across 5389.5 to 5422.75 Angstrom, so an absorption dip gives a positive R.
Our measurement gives 2.6 Angstrom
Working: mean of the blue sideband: 0.522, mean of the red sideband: 0.518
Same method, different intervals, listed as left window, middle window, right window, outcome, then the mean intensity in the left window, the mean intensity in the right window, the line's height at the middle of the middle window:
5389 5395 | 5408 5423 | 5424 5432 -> -0.21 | 0.485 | 0.514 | 0.504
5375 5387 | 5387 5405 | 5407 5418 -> 1.73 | 0.572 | 0.487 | 0.532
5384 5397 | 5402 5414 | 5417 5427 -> 1.67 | 0.508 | 0.533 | 0.522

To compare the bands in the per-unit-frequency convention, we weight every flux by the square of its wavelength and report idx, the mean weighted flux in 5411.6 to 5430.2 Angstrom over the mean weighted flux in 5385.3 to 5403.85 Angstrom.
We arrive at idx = 1.1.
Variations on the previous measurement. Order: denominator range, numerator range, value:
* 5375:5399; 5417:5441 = 1.02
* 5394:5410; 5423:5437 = 1.18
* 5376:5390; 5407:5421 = 0.89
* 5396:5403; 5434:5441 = 1.11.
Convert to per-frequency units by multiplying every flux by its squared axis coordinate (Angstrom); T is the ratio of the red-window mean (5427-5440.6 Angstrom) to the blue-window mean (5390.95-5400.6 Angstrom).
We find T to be 1.1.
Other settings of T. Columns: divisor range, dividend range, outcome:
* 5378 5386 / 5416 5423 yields 0.97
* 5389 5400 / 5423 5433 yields 1.13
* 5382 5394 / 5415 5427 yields 1.01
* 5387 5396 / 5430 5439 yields 1.08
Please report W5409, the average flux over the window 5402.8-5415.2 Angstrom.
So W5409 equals 0.449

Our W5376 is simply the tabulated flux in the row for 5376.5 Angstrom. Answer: 0.6135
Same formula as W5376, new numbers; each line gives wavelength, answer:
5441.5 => 0.5503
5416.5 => 0.5142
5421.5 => 0.5744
